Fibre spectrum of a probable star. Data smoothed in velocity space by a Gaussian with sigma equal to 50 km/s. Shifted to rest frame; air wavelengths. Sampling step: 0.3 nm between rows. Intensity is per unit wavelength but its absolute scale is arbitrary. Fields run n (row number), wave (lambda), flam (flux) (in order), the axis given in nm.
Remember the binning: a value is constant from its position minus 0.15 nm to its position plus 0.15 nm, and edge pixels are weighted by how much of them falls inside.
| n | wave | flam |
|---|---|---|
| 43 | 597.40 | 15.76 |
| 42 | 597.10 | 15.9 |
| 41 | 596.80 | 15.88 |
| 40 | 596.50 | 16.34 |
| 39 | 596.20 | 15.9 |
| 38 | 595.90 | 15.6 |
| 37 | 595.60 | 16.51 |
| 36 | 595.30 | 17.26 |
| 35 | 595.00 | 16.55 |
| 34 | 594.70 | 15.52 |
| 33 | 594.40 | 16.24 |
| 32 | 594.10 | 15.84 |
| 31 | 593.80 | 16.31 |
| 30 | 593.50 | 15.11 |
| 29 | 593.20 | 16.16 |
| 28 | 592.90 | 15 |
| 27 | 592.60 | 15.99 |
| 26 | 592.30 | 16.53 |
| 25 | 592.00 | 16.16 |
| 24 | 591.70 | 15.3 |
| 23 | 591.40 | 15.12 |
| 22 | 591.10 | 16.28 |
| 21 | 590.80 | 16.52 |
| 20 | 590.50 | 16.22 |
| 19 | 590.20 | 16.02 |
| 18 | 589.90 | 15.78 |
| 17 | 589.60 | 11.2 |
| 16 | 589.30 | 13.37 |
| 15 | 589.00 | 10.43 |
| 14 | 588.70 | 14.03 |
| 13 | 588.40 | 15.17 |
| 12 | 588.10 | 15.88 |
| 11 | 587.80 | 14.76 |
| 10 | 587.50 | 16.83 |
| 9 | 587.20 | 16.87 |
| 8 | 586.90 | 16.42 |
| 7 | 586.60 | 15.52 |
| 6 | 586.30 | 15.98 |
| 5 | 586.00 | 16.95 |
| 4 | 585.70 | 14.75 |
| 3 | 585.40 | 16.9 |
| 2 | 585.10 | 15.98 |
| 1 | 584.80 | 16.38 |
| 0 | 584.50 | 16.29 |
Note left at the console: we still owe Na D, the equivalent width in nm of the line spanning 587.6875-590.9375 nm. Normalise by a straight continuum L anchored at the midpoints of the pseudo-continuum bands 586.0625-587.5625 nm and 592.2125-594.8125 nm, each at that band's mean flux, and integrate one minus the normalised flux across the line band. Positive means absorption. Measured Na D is 0.336 nm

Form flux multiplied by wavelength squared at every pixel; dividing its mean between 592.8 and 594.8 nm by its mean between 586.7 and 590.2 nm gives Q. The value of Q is 1.1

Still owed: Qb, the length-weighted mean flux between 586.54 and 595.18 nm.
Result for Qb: 15.4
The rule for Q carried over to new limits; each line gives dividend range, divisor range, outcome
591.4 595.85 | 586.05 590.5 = 1.09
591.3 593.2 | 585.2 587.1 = 1.00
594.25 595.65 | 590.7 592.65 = 1.04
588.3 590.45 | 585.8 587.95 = 0.86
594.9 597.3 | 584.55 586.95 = 1.04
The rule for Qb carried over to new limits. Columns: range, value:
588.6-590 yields 12.8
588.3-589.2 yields 13.1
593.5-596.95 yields 16.1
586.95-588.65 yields 15.8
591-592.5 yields 15.9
